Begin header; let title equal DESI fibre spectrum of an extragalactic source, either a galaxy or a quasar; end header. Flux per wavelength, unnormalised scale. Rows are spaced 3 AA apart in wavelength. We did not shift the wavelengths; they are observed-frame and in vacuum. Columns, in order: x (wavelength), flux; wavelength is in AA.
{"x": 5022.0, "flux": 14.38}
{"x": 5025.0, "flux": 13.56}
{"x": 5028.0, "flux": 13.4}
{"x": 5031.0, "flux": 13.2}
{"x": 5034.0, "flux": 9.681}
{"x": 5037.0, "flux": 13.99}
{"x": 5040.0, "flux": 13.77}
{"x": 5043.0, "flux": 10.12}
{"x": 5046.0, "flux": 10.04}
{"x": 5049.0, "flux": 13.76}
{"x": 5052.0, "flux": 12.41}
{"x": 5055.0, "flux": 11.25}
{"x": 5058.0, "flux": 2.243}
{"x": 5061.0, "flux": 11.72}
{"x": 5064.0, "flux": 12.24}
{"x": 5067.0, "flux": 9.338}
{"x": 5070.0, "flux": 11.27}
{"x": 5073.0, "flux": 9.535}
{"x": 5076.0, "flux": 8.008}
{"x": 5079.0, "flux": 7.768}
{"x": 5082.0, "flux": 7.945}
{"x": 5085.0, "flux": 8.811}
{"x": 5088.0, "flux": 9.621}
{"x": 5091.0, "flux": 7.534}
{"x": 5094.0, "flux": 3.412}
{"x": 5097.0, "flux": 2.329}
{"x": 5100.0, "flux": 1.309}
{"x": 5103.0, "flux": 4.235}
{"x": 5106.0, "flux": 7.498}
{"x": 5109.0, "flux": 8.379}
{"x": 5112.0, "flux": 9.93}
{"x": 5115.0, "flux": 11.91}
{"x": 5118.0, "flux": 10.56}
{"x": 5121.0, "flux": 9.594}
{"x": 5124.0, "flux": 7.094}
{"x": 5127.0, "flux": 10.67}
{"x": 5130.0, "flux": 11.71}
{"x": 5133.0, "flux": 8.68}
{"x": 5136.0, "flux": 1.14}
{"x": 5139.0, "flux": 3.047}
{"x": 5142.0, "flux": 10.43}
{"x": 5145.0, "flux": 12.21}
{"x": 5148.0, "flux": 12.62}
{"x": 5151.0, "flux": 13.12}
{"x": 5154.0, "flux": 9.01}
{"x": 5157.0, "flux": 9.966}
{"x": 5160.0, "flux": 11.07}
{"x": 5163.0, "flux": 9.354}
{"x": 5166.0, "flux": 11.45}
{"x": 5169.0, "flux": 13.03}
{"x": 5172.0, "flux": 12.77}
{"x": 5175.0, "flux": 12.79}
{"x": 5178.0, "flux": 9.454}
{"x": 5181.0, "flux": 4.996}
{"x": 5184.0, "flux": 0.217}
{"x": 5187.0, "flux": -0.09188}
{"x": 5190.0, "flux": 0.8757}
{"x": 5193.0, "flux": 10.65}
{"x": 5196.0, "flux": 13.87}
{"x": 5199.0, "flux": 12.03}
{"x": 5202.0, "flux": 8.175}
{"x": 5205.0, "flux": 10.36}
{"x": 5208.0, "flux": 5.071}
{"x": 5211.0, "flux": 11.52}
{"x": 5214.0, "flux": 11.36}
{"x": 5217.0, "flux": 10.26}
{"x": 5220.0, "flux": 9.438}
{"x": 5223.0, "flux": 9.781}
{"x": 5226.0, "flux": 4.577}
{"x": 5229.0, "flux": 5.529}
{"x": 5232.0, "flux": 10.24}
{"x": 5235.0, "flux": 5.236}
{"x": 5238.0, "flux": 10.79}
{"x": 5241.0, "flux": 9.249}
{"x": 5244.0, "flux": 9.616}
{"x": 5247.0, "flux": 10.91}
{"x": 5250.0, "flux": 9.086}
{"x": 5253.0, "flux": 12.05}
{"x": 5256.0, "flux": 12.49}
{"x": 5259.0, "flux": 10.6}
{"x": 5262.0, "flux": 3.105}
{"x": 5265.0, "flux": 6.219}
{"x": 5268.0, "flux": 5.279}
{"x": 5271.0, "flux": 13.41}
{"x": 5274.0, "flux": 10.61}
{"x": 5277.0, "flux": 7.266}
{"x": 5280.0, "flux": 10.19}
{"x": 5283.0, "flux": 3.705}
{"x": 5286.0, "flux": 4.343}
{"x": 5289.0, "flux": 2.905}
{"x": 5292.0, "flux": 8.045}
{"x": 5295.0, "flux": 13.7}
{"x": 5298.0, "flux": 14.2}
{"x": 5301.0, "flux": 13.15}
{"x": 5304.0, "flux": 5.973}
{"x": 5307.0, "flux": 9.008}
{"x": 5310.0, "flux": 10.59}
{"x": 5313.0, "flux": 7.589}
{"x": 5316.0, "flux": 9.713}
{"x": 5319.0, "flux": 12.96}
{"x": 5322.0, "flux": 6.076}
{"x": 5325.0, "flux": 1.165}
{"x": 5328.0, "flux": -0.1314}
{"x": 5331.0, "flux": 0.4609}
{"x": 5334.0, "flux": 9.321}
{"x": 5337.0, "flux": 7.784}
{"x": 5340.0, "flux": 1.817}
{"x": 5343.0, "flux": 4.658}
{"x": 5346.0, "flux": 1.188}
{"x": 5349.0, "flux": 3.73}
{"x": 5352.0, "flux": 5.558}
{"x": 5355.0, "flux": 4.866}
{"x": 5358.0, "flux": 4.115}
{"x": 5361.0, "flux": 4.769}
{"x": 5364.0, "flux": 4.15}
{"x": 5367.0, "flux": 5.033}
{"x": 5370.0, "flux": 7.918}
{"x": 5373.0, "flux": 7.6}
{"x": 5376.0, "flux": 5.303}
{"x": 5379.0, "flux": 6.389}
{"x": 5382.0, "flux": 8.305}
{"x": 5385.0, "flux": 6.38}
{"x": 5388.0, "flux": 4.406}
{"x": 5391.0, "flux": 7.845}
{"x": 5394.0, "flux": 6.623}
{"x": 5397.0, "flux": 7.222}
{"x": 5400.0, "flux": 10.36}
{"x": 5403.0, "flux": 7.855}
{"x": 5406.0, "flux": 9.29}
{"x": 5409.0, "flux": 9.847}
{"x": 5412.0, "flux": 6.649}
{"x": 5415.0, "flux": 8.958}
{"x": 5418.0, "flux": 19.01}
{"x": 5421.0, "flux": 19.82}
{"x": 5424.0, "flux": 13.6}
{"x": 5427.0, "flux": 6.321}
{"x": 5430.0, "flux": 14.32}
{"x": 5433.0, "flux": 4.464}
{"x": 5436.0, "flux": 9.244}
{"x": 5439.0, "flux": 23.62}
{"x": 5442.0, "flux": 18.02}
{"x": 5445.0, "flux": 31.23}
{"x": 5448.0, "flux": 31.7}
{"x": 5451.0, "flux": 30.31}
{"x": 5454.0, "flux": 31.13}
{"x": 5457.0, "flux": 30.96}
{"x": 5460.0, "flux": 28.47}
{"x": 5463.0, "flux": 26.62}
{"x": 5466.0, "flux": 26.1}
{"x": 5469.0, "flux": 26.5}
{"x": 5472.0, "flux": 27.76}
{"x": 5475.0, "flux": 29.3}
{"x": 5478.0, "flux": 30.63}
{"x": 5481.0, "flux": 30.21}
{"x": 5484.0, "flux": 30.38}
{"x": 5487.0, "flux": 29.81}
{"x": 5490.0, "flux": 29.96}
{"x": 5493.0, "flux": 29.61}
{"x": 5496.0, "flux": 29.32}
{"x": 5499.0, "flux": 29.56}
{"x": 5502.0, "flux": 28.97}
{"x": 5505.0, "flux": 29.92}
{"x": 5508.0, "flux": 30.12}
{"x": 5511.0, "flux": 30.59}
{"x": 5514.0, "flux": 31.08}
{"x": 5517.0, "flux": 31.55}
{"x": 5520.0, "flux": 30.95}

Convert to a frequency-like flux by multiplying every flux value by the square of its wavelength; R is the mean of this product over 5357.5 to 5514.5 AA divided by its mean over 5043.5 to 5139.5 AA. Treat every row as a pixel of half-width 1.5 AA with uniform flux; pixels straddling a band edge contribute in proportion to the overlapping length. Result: 2.5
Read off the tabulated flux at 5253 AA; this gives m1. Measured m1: 12.05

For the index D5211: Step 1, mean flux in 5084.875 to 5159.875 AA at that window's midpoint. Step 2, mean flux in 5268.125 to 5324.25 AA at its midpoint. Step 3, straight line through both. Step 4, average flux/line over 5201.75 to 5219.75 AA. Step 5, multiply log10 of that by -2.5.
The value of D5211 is -0.12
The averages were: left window 8.23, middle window 9.55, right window 8.88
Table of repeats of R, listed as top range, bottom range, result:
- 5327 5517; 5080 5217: 2.15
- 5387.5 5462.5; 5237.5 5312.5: 1.88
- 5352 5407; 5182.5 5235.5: 0.90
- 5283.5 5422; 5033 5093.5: 0.82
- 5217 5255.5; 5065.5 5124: 1.22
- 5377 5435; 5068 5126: 1.35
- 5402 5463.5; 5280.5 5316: 2.23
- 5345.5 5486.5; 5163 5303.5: 1.84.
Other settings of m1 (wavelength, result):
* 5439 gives 23.62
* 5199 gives 12.03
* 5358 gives 4.115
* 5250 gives 9.086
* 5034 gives 9.681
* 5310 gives 10.59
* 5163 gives 9.354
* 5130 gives 11.71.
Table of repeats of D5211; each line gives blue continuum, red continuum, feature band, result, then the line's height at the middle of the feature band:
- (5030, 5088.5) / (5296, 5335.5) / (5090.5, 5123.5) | 0.37 mag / 9.85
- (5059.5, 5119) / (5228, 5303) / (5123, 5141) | 0.16 mag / 8.33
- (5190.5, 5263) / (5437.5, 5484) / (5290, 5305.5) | 0.37 mag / 15.1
